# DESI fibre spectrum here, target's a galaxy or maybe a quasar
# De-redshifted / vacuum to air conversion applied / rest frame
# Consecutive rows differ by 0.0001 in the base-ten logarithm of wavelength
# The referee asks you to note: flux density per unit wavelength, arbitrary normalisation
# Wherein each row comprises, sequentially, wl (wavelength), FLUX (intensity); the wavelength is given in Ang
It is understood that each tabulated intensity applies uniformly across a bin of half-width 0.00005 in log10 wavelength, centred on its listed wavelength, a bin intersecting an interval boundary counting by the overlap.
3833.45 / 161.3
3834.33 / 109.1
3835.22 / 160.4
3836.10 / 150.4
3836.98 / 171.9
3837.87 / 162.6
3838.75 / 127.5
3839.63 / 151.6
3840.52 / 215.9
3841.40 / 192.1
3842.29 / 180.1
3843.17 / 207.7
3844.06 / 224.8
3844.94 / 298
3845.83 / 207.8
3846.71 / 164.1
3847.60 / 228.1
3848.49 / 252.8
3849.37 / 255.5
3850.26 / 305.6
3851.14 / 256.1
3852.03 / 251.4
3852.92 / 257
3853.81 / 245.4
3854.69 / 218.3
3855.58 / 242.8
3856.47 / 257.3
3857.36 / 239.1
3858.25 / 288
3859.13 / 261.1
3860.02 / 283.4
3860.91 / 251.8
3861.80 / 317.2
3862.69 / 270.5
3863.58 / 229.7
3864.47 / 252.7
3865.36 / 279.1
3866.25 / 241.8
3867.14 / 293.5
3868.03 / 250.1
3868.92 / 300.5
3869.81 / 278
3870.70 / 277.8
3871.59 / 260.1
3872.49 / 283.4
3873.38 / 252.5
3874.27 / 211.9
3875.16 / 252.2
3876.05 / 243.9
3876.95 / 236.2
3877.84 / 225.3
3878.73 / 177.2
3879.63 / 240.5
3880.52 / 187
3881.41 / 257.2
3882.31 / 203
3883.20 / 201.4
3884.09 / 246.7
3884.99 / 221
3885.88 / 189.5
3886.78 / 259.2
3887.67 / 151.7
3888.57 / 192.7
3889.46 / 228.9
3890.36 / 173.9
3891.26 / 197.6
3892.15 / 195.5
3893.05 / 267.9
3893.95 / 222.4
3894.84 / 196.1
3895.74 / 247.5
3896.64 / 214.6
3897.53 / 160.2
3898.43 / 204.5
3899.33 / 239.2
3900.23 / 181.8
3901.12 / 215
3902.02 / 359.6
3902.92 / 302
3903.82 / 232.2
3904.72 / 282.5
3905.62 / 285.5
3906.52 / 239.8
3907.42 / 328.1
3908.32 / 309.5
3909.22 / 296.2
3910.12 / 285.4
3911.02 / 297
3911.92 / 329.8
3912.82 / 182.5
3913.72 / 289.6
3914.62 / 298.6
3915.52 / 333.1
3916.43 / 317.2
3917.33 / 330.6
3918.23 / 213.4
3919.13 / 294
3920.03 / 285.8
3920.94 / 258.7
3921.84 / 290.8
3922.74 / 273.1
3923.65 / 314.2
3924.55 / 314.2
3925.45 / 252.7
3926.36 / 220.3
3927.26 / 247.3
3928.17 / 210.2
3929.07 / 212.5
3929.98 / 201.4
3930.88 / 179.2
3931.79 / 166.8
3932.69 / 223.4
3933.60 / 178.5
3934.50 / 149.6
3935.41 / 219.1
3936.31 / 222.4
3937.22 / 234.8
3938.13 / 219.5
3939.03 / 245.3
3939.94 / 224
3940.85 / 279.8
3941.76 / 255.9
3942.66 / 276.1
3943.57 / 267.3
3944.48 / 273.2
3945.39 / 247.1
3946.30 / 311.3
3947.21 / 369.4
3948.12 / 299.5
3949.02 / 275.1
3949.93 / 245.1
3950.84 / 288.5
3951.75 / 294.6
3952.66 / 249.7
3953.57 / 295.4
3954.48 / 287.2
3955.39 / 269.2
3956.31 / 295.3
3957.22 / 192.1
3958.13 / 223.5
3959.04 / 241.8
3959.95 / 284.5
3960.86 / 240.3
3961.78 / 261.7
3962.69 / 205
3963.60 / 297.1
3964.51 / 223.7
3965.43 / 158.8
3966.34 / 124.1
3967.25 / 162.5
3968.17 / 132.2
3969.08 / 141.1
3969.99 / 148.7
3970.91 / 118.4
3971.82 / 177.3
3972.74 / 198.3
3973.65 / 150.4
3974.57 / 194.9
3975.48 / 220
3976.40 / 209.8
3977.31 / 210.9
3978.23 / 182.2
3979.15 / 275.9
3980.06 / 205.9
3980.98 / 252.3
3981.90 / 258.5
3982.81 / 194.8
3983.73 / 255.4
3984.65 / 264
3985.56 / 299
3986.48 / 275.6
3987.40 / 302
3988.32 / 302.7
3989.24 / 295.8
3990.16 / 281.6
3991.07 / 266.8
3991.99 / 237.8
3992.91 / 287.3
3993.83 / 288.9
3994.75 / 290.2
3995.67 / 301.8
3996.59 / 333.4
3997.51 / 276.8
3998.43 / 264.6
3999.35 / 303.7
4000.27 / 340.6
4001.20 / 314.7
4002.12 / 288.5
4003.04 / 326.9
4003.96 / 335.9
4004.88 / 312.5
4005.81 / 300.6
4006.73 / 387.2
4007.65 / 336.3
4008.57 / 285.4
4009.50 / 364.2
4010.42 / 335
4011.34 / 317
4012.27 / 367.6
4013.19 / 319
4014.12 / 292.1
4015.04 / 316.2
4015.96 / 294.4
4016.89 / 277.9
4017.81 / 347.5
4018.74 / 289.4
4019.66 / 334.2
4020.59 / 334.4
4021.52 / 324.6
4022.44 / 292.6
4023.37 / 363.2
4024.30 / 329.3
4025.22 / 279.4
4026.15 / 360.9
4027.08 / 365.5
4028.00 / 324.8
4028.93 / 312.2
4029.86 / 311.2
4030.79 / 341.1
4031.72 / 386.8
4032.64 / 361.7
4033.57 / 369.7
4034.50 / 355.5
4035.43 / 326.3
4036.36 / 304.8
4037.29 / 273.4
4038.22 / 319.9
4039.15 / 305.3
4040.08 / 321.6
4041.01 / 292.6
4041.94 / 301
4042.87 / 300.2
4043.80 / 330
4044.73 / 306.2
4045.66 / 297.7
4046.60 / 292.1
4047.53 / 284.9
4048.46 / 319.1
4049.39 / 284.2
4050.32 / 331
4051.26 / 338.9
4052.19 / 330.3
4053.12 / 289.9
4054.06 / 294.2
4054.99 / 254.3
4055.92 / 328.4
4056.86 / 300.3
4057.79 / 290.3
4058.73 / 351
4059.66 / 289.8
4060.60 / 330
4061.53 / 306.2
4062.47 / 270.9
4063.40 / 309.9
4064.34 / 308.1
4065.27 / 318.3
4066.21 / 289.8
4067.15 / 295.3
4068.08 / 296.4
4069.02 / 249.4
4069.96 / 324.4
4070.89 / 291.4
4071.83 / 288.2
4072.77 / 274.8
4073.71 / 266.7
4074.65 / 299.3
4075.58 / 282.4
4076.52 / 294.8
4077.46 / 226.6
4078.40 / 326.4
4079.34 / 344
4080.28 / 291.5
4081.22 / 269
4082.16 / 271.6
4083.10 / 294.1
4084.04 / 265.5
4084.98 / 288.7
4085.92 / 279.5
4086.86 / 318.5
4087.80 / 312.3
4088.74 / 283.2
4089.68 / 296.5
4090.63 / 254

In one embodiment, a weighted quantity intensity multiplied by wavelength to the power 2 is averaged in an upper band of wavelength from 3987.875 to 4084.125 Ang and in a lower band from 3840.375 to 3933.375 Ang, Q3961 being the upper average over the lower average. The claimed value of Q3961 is 1.3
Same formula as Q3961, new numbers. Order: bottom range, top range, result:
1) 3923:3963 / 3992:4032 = 1.32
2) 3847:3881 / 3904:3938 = 1.05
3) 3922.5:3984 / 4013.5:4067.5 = 1.42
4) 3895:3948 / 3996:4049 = 1.31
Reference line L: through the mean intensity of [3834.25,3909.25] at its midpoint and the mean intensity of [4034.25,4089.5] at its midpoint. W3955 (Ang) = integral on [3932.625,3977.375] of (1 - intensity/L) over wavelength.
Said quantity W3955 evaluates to 5.4 Ang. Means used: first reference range 234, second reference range 299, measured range 230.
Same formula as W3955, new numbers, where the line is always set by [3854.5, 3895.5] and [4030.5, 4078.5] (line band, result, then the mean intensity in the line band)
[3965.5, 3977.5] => 4.72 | 167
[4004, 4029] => -2.84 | 325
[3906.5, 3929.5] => -2.12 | 279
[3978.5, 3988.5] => 0.71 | 260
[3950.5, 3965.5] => 0.80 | 255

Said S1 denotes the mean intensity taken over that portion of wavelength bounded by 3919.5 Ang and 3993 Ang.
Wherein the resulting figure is 239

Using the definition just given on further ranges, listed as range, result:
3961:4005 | 244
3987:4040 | 317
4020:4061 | 318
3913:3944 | 249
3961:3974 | 180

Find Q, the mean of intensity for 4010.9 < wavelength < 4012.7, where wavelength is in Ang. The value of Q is 341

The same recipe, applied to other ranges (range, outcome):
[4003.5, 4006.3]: 317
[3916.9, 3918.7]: 272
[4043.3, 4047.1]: 306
